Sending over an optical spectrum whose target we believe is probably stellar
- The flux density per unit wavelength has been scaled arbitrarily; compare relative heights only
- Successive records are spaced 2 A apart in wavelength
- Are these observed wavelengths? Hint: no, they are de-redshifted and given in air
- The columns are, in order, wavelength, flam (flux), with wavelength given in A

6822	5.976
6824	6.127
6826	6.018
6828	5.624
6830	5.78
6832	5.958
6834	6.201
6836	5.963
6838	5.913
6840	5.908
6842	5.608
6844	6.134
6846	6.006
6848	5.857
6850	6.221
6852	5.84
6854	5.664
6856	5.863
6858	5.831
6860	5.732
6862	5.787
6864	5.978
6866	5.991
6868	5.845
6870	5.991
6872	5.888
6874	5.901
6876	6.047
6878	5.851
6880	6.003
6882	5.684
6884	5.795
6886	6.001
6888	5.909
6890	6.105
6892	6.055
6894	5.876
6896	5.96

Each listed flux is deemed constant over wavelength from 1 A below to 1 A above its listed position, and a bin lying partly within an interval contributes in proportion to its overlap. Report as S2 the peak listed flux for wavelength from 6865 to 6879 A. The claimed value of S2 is 6.047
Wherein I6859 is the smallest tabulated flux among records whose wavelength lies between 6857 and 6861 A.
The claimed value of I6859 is 5.732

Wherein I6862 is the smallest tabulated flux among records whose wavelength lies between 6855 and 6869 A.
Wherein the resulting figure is 5.732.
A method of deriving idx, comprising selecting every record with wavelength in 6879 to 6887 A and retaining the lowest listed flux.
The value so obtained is 5.684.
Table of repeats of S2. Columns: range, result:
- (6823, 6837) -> 6.201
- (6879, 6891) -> 6.105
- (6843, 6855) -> 6.221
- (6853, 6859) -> 5.863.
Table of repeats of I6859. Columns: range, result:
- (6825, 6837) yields 5.624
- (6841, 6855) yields 5.608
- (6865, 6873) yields 5.845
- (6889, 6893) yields 6.055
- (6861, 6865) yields 5.787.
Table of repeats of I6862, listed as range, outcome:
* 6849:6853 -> 5.84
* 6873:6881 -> 5.851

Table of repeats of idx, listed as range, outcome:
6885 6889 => 5.909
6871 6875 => 5.888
